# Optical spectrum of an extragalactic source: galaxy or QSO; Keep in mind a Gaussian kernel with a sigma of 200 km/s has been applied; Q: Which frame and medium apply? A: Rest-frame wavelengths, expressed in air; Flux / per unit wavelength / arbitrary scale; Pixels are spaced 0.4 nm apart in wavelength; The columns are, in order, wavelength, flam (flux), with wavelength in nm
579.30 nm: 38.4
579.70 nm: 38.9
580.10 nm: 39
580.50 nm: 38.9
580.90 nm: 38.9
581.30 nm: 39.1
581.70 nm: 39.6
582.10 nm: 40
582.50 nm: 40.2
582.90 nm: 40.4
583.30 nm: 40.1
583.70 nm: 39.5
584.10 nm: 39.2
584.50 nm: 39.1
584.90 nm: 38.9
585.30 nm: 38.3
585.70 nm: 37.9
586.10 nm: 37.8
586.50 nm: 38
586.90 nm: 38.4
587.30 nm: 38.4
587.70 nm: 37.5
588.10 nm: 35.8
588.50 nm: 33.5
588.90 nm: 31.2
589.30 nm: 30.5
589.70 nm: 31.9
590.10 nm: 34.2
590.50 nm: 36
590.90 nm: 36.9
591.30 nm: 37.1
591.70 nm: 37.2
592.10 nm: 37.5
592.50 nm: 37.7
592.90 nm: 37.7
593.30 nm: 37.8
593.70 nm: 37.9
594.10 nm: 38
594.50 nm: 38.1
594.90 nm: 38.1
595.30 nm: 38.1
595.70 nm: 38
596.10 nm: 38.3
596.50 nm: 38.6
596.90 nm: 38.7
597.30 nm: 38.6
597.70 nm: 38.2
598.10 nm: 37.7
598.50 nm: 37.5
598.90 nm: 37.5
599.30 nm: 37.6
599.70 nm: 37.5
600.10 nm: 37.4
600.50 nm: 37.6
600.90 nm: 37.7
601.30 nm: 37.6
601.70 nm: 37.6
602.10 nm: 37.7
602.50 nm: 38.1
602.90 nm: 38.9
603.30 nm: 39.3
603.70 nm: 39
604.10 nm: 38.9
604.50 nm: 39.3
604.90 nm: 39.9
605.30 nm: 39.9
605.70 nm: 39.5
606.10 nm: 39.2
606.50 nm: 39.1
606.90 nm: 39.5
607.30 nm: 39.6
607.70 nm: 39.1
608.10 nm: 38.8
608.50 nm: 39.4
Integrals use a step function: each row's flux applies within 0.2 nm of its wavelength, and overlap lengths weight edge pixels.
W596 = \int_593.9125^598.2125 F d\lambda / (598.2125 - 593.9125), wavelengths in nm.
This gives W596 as 38.2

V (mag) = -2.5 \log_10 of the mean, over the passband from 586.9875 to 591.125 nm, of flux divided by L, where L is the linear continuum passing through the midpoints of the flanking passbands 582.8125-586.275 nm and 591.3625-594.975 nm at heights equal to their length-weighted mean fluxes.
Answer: 0.11 mag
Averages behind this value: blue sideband 39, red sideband 37.7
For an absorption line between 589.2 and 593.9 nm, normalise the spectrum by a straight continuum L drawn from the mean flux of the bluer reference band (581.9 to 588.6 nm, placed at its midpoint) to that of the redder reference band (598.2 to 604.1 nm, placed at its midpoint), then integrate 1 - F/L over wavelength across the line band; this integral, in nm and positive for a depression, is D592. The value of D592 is 0.26 nm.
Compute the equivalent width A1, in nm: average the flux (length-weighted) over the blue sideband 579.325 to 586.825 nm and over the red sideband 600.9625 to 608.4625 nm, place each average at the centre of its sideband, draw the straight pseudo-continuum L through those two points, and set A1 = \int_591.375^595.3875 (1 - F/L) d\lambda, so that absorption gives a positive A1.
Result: 0.13 nm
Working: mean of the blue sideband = 39.1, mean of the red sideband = 38.9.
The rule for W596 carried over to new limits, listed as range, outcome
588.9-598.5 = 37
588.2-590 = 32.1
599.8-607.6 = 38.7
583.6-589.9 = 36.6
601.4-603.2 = 38.1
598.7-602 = 37.6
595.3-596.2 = 38.1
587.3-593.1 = 35.4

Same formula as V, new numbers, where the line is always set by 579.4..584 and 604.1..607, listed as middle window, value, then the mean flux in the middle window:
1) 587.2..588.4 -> 0.08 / 36.8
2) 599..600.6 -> 0.05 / 37.5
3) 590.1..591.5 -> 0.09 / 36.3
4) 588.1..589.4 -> 0.21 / 32.5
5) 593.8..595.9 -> 0.04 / 38.1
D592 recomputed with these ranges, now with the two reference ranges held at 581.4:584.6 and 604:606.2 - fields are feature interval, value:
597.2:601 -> 0.18 nm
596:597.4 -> 0.04 nm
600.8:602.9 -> 0.09 nm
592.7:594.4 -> 0.08 nm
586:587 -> 0.04 nm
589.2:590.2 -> 0.19 nm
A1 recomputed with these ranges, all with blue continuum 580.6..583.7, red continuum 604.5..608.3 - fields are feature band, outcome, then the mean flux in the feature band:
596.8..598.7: 0.067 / 38.1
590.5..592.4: 0.121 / 37.1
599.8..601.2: 0.068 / 37.6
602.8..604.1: 0.013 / 39.1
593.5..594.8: 0.051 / 38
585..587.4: 0.091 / 38.2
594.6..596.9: 0.074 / 38.3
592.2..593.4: 0.057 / 37.7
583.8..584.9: 0.015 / 39.1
